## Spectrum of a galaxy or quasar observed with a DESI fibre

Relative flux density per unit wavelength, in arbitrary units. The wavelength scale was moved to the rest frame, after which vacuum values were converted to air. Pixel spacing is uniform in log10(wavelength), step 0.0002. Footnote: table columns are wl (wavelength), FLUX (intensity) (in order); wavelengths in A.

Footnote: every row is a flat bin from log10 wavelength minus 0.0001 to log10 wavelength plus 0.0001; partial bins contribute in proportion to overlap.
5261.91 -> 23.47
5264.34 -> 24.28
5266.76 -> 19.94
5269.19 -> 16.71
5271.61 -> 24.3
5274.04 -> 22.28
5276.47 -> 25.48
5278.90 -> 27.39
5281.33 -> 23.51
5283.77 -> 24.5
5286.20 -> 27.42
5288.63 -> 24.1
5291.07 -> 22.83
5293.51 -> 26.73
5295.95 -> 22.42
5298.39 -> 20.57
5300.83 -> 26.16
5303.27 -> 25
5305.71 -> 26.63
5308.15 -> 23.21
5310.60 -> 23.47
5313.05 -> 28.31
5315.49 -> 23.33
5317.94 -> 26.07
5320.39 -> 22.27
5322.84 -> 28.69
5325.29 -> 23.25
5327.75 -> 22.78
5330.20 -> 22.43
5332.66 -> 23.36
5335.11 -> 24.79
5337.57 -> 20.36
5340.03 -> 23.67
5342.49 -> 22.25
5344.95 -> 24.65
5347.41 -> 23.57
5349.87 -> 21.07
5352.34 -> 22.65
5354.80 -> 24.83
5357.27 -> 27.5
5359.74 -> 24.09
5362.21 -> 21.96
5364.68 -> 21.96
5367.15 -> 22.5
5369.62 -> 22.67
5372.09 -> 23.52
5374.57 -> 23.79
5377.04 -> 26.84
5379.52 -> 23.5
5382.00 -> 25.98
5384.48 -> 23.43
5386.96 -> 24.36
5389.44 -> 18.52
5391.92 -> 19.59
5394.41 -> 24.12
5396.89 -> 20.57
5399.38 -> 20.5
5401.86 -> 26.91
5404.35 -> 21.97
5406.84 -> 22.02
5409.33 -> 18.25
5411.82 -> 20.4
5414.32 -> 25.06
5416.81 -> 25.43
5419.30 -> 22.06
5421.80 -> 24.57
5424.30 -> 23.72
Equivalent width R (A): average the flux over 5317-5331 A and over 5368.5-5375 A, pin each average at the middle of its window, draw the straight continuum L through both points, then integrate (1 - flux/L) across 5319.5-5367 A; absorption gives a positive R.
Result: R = 0.8 A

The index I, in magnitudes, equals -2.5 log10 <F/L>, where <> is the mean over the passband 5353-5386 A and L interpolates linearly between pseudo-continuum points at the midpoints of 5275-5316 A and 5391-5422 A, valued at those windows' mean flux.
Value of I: -0.04 mag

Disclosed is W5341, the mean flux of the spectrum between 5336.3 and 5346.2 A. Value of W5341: 22.7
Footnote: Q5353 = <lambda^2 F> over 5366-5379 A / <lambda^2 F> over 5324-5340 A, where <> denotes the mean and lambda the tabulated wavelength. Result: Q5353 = 1.06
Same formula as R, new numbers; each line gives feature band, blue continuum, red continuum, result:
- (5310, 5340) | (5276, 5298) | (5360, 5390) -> 0.1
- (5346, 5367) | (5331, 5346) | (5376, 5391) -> -0.1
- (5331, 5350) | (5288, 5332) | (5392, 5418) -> 0.5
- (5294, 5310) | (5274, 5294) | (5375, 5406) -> 0.4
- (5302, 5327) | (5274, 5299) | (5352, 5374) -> -0.9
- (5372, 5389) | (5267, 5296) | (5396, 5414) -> -1.6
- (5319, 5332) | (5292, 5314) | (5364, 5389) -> 0.3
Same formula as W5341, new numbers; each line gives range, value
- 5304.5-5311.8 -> 24.4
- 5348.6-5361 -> 24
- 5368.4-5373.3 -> 23.1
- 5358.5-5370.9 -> 22.6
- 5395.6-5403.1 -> 22.7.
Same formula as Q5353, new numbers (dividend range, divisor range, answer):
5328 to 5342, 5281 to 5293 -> 0.94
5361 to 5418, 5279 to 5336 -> 0.96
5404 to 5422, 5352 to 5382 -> 0.95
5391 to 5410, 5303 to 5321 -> 0.91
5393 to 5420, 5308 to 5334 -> 0.95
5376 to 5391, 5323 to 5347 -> 1.03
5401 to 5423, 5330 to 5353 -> 1.03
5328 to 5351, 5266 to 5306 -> 0.98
